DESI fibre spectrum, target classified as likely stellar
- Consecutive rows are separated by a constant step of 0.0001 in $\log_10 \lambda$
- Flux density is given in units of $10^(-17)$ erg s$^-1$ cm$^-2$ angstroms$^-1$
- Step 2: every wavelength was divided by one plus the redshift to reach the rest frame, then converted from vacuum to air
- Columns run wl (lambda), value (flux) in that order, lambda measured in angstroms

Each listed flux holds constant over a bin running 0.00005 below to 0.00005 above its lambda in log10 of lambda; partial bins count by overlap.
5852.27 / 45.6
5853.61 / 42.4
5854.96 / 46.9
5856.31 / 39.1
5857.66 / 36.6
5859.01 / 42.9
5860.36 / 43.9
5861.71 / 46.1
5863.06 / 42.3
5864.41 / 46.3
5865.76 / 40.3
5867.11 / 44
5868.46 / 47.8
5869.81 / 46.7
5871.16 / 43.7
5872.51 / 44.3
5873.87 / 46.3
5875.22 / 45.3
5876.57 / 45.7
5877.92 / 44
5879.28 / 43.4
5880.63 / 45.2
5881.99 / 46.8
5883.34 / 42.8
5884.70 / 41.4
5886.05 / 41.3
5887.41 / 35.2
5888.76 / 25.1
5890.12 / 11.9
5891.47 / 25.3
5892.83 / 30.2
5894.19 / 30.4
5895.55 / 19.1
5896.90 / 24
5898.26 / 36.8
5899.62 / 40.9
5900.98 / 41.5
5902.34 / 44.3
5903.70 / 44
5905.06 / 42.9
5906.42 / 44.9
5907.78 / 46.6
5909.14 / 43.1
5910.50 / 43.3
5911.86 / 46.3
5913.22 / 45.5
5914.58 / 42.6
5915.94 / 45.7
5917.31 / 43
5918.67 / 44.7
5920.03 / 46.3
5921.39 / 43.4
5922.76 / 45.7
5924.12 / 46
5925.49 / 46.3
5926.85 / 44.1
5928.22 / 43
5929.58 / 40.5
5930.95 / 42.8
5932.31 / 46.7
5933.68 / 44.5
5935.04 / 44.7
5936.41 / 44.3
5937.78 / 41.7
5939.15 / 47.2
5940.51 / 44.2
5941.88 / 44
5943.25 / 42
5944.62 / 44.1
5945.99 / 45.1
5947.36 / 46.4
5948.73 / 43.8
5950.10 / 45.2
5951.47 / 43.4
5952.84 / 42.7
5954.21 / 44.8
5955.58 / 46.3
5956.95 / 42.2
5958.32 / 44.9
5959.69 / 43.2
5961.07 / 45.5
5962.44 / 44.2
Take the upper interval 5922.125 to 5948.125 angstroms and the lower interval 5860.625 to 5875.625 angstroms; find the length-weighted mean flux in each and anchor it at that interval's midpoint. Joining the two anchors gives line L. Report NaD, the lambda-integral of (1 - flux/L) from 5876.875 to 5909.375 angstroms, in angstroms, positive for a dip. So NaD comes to 5.5 angstroms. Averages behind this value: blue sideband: 44.8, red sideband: 44.4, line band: 37.1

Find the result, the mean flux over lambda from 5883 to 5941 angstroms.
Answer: 40.3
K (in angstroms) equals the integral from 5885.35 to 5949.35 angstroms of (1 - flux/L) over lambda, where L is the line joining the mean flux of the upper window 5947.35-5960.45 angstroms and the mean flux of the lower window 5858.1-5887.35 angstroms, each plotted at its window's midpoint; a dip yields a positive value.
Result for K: 4.9 angstroms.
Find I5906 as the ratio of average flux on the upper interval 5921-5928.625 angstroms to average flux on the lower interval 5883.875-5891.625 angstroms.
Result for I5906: 1.5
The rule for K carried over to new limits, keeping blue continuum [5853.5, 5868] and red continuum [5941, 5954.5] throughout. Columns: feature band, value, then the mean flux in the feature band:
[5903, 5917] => -0.3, 44.4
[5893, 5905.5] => 2.2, 35.6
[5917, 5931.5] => -0.1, 44.2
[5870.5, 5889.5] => 0.5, 42.1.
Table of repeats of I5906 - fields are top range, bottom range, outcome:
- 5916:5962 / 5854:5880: 1.01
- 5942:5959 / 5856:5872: 1.02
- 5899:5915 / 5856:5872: 1.01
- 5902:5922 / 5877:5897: 1.30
